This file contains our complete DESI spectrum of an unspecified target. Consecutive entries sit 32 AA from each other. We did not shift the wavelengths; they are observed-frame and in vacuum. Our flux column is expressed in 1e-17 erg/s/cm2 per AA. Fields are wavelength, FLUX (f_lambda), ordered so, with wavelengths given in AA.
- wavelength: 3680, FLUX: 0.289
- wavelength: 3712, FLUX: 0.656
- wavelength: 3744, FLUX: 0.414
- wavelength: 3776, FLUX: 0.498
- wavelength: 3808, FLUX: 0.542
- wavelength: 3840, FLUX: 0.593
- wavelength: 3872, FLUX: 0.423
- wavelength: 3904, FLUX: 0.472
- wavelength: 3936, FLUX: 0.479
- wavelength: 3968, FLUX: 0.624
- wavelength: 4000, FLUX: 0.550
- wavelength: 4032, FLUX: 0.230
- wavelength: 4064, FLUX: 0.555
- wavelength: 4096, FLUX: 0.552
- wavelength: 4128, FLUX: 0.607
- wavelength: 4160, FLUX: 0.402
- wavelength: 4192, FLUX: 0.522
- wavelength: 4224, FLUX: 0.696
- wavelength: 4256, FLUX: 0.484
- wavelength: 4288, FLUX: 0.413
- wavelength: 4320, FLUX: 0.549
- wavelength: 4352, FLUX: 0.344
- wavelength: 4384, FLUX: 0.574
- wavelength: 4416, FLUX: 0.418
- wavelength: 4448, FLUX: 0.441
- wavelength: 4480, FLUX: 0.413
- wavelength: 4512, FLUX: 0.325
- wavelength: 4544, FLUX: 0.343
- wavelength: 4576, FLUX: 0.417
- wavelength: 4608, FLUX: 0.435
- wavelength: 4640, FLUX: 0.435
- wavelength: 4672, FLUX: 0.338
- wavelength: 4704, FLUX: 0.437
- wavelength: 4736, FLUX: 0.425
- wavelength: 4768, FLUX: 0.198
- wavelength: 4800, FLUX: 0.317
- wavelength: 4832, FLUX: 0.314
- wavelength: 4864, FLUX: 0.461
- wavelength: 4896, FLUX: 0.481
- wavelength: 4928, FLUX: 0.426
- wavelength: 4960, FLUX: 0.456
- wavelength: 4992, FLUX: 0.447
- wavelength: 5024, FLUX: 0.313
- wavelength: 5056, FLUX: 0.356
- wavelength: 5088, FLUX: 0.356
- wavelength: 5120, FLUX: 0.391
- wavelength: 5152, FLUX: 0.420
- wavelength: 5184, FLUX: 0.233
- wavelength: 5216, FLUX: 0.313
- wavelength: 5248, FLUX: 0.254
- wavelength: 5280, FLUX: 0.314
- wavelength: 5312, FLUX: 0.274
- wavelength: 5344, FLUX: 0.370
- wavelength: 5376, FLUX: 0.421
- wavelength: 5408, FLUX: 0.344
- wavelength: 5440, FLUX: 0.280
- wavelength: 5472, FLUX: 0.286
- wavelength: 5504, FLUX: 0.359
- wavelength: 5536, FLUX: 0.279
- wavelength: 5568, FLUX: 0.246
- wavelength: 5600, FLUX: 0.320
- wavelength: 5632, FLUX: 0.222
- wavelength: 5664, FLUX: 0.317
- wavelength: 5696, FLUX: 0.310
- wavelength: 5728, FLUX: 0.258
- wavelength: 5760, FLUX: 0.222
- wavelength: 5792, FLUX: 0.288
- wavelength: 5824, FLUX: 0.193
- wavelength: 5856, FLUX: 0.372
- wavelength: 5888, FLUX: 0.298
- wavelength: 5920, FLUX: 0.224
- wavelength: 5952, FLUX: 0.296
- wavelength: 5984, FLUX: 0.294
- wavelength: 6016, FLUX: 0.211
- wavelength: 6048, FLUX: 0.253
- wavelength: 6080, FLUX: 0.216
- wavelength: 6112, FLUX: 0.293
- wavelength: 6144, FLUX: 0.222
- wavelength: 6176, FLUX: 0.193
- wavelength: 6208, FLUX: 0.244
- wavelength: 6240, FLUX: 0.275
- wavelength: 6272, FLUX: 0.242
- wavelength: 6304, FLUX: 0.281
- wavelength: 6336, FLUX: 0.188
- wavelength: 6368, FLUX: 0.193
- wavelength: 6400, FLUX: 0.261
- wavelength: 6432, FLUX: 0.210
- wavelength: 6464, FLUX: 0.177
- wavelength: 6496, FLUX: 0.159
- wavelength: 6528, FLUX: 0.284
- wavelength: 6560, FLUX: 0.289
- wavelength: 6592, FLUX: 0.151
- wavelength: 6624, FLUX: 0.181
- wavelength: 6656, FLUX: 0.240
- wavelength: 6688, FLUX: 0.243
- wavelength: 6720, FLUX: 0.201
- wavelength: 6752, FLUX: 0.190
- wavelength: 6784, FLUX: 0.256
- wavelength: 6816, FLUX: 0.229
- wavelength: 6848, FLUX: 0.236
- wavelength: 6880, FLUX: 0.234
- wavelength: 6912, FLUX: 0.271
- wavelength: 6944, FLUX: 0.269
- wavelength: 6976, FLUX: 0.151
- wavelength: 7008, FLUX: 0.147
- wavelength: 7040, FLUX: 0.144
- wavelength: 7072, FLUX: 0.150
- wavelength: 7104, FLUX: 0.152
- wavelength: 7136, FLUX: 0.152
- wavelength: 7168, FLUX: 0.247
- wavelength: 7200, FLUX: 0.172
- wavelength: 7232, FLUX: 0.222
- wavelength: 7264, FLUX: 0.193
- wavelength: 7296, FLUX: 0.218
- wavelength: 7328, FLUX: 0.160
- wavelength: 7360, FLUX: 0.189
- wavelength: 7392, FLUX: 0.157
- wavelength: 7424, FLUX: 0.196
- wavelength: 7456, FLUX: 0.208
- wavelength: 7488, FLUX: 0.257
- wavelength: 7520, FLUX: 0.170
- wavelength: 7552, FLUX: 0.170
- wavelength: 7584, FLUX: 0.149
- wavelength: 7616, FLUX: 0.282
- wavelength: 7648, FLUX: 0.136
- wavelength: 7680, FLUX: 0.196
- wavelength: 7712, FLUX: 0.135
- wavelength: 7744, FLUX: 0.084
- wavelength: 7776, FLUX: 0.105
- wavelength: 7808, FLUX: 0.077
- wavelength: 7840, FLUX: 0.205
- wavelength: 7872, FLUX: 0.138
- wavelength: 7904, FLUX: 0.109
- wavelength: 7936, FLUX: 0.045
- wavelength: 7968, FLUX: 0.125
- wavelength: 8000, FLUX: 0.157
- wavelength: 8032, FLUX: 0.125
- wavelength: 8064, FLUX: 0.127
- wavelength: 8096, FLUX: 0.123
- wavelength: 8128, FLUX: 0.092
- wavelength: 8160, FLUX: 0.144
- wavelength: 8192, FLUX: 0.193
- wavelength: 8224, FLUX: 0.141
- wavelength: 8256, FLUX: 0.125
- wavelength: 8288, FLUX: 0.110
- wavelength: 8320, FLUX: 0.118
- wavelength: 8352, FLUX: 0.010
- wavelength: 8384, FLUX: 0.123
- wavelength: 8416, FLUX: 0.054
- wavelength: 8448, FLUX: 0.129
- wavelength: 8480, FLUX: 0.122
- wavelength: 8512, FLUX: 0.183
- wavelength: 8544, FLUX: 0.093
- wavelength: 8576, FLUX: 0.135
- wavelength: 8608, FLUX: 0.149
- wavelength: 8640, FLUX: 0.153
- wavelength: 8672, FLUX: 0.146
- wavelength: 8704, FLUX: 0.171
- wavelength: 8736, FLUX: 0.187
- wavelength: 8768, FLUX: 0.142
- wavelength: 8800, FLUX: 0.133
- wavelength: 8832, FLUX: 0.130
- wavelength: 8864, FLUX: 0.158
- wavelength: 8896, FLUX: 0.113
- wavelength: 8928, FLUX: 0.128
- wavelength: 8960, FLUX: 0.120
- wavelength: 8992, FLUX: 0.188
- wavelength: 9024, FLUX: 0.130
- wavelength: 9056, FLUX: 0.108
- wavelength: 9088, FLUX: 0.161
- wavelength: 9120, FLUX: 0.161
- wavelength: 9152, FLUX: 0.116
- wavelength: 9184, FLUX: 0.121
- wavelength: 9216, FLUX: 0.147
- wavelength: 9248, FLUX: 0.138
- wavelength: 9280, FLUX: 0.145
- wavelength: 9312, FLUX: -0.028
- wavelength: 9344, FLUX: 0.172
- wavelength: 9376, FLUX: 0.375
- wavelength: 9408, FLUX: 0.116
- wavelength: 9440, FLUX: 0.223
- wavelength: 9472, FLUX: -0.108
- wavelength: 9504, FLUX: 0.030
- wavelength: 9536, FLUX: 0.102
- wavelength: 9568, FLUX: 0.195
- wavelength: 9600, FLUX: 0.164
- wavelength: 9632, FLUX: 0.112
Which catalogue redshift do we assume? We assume 1.347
